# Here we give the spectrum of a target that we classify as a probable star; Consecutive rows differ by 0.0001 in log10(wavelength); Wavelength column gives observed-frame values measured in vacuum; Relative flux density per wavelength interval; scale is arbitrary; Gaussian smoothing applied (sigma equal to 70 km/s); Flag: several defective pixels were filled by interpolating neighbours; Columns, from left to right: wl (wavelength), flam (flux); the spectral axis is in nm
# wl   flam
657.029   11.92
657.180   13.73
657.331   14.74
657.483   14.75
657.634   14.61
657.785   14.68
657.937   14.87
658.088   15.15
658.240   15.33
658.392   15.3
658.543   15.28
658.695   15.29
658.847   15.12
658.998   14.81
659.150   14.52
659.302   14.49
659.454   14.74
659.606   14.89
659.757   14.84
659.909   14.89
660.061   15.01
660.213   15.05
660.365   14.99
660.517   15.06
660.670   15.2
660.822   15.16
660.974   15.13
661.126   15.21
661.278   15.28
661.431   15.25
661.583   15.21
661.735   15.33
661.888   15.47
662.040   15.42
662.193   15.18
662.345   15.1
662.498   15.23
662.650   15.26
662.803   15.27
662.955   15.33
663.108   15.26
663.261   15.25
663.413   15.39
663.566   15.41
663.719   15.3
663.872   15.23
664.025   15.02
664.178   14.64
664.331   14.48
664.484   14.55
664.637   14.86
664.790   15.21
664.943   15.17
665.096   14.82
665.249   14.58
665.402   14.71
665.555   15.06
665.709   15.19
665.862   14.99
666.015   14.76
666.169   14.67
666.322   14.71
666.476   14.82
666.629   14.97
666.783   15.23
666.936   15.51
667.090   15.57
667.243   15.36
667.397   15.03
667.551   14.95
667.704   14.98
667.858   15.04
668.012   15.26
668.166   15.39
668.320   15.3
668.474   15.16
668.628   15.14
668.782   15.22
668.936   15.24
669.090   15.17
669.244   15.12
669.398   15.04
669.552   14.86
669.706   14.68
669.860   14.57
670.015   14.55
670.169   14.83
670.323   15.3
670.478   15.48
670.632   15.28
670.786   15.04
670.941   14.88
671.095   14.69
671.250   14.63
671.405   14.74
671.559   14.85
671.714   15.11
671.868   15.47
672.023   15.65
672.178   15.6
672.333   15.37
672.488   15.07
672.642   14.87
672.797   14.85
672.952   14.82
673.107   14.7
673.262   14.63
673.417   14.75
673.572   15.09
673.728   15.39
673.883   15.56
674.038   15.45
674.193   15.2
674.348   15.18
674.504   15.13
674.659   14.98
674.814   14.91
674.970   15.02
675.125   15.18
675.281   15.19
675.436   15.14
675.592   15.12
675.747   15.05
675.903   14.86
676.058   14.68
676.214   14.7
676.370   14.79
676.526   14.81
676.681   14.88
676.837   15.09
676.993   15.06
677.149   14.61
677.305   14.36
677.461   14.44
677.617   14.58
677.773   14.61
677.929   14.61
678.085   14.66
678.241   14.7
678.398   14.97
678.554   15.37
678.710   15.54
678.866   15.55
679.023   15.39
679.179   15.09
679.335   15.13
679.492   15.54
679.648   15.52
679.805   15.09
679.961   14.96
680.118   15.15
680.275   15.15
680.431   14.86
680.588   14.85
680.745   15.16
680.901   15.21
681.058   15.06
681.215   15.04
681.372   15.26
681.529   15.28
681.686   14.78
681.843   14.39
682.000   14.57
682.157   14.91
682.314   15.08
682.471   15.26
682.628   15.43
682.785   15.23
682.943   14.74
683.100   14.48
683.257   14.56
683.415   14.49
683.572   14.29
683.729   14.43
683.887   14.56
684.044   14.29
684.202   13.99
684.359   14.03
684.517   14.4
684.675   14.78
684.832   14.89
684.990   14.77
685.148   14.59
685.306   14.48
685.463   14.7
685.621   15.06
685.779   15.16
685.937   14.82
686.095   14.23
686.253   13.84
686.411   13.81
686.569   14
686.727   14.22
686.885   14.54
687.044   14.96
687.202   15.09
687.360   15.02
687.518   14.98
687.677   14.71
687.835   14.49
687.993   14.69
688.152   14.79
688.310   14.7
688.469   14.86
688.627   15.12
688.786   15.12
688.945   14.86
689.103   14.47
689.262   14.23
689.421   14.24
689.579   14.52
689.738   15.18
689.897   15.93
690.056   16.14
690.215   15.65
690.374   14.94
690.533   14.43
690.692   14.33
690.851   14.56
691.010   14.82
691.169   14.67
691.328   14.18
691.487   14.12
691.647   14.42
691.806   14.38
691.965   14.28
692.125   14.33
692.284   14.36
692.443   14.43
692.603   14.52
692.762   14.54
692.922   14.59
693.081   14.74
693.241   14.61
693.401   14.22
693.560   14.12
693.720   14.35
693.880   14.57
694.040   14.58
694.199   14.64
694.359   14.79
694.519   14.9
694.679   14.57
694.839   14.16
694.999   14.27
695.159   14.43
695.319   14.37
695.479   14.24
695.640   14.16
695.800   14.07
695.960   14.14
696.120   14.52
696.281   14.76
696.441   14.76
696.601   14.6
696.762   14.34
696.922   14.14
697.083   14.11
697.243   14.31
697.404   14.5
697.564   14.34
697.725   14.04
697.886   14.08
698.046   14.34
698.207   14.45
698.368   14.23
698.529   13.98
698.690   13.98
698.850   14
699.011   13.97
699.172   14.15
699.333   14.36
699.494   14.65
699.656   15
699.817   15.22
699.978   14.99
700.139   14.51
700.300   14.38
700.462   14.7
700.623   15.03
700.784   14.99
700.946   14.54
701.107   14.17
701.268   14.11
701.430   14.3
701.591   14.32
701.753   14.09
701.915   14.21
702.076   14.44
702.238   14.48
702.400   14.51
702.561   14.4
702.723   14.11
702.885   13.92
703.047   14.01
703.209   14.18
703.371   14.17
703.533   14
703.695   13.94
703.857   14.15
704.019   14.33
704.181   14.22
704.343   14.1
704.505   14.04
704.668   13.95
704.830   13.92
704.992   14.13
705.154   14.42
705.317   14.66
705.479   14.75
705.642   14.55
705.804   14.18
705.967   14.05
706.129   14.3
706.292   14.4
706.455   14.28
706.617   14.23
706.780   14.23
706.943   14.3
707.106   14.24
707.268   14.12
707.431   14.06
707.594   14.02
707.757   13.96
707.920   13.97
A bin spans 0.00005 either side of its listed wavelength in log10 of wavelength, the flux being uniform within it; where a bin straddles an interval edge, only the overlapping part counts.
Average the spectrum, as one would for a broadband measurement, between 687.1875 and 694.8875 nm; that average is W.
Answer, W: 14.7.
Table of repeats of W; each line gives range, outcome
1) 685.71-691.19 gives 14.7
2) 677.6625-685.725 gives 14.9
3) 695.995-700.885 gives 14.4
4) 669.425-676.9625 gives 15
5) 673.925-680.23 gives 15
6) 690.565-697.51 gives 14.4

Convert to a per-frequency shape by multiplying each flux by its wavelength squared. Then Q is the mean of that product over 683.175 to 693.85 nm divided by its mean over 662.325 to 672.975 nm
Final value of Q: 1.03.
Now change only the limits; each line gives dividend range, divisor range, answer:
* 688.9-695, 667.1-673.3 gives 1.03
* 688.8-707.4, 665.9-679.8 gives 1.03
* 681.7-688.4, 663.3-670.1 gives 1.03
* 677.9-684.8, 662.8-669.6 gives 1.03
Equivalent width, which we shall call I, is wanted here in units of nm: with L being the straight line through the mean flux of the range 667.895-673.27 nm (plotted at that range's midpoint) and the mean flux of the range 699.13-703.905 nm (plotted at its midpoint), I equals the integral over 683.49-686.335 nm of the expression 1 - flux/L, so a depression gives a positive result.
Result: 0.04 nm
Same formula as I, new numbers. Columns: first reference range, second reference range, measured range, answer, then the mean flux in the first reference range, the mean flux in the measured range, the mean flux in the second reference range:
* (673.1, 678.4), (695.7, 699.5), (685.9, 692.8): -0.06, 14.9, 14.6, 14.3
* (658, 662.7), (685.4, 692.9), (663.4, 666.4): 0.02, 15.1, 14.9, 14.7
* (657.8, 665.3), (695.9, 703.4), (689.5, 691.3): -0.06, 15.1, 15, 14.4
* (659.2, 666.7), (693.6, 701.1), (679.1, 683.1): -0.09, 15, 15.1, 14.4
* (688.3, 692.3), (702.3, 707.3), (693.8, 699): 0.06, 14.7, 14.4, 14.2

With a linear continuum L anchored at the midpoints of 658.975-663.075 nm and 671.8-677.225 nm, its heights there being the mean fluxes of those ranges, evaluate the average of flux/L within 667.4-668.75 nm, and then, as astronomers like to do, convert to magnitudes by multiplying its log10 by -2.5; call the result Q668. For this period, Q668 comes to -0.01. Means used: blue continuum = 15.1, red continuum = 15.1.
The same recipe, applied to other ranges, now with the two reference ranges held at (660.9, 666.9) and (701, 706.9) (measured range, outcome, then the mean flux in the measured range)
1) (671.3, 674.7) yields -0.016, 15.1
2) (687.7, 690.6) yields -0.027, 14.9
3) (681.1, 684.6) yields -0.002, 14.7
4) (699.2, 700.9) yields -0.033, 14.8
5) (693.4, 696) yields 0.002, 14.4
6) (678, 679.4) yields -0.028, 15.2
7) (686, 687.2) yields 0.023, 14.3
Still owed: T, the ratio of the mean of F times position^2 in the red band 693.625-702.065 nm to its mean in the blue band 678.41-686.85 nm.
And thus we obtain 1.02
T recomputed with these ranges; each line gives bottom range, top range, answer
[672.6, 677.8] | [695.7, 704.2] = 1.03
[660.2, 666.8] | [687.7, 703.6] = 1.06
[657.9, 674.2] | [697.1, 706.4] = 1.05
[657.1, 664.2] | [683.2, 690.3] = 1.05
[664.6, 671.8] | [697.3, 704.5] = 1.05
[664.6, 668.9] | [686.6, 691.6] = 1.05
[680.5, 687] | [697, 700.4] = 1.02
